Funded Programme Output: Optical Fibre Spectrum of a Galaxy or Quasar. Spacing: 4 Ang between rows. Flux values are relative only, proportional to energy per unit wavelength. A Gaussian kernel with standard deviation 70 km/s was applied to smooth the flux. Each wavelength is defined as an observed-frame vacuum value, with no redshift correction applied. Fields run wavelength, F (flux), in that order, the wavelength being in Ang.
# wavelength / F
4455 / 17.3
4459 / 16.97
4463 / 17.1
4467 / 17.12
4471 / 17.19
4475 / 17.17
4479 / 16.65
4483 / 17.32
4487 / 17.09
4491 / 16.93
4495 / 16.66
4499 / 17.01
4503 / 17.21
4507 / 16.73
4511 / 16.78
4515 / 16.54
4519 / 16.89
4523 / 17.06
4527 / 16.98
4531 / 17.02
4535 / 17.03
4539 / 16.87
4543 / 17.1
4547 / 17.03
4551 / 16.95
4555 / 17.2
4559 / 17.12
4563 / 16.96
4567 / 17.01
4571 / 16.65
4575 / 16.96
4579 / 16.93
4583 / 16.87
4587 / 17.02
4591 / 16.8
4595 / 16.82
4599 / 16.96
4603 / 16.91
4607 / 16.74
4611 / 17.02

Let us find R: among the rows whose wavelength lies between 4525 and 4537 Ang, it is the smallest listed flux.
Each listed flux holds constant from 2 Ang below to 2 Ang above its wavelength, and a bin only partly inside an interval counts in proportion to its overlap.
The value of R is 16.98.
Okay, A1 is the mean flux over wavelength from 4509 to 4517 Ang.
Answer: 16.7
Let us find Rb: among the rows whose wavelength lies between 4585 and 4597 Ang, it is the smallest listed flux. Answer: 16.8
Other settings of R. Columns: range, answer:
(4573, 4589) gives 16.87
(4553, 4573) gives 16.65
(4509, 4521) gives 16.54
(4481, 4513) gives 16.66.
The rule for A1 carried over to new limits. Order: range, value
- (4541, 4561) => 17.1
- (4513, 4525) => 16.8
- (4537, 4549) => 17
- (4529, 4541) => 17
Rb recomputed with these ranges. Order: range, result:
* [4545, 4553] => 16.95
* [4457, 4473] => 16.97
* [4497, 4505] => 17.01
